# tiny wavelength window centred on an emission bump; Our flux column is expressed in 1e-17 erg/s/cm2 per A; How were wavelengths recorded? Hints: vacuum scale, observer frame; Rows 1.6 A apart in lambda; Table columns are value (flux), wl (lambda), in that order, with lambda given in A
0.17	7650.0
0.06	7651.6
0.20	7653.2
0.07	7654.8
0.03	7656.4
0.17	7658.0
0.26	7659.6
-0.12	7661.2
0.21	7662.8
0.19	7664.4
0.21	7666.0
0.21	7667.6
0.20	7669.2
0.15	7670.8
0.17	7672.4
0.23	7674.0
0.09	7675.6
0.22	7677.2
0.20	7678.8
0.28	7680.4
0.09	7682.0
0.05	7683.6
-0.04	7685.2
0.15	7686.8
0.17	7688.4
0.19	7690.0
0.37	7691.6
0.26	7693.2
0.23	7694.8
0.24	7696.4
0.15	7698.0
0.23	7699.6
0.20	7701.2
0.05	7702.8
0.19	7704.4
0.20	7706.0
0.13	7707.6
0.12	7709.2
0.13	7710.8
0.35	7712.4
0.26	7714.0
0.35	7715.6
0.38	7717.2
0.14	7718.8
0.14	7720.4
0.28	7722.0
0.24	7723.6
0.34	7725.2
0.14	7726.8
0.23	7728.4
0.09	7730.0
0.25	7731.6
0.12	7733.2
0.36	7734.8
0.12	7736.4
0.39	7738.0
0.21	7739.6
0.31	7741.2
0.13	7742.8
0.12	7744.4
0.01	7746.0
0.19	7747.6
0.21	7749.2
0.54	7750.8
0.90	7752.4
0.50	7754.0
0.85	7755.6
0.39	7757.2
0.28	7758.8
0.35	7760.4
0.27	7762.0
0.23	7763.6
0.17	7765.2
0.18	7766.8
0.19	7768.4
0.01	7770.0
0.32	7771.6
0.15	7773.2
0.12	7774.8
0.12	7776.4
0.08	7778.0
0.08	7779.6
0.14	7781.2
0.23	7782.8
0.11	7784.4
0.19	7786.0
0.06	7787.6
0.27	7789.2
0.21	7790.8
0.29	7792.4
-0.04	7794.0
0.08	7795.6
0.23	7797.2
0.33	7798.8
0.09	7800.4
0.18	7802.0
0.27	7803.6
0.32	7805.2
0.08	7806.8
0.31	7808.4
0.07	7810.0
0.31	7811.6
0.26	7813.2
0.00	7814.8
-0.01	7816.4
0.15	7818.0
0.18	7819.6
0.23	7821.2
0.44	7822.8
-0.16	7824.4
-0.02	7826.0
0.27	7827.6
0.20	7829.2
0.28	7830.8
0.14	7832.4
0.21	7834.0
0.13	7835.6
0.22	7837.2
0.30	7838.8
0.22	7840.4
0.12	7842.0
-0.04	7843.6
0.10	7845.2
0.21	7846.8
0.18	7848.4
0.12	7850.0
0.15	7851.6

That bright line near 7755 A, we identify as H-alpha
